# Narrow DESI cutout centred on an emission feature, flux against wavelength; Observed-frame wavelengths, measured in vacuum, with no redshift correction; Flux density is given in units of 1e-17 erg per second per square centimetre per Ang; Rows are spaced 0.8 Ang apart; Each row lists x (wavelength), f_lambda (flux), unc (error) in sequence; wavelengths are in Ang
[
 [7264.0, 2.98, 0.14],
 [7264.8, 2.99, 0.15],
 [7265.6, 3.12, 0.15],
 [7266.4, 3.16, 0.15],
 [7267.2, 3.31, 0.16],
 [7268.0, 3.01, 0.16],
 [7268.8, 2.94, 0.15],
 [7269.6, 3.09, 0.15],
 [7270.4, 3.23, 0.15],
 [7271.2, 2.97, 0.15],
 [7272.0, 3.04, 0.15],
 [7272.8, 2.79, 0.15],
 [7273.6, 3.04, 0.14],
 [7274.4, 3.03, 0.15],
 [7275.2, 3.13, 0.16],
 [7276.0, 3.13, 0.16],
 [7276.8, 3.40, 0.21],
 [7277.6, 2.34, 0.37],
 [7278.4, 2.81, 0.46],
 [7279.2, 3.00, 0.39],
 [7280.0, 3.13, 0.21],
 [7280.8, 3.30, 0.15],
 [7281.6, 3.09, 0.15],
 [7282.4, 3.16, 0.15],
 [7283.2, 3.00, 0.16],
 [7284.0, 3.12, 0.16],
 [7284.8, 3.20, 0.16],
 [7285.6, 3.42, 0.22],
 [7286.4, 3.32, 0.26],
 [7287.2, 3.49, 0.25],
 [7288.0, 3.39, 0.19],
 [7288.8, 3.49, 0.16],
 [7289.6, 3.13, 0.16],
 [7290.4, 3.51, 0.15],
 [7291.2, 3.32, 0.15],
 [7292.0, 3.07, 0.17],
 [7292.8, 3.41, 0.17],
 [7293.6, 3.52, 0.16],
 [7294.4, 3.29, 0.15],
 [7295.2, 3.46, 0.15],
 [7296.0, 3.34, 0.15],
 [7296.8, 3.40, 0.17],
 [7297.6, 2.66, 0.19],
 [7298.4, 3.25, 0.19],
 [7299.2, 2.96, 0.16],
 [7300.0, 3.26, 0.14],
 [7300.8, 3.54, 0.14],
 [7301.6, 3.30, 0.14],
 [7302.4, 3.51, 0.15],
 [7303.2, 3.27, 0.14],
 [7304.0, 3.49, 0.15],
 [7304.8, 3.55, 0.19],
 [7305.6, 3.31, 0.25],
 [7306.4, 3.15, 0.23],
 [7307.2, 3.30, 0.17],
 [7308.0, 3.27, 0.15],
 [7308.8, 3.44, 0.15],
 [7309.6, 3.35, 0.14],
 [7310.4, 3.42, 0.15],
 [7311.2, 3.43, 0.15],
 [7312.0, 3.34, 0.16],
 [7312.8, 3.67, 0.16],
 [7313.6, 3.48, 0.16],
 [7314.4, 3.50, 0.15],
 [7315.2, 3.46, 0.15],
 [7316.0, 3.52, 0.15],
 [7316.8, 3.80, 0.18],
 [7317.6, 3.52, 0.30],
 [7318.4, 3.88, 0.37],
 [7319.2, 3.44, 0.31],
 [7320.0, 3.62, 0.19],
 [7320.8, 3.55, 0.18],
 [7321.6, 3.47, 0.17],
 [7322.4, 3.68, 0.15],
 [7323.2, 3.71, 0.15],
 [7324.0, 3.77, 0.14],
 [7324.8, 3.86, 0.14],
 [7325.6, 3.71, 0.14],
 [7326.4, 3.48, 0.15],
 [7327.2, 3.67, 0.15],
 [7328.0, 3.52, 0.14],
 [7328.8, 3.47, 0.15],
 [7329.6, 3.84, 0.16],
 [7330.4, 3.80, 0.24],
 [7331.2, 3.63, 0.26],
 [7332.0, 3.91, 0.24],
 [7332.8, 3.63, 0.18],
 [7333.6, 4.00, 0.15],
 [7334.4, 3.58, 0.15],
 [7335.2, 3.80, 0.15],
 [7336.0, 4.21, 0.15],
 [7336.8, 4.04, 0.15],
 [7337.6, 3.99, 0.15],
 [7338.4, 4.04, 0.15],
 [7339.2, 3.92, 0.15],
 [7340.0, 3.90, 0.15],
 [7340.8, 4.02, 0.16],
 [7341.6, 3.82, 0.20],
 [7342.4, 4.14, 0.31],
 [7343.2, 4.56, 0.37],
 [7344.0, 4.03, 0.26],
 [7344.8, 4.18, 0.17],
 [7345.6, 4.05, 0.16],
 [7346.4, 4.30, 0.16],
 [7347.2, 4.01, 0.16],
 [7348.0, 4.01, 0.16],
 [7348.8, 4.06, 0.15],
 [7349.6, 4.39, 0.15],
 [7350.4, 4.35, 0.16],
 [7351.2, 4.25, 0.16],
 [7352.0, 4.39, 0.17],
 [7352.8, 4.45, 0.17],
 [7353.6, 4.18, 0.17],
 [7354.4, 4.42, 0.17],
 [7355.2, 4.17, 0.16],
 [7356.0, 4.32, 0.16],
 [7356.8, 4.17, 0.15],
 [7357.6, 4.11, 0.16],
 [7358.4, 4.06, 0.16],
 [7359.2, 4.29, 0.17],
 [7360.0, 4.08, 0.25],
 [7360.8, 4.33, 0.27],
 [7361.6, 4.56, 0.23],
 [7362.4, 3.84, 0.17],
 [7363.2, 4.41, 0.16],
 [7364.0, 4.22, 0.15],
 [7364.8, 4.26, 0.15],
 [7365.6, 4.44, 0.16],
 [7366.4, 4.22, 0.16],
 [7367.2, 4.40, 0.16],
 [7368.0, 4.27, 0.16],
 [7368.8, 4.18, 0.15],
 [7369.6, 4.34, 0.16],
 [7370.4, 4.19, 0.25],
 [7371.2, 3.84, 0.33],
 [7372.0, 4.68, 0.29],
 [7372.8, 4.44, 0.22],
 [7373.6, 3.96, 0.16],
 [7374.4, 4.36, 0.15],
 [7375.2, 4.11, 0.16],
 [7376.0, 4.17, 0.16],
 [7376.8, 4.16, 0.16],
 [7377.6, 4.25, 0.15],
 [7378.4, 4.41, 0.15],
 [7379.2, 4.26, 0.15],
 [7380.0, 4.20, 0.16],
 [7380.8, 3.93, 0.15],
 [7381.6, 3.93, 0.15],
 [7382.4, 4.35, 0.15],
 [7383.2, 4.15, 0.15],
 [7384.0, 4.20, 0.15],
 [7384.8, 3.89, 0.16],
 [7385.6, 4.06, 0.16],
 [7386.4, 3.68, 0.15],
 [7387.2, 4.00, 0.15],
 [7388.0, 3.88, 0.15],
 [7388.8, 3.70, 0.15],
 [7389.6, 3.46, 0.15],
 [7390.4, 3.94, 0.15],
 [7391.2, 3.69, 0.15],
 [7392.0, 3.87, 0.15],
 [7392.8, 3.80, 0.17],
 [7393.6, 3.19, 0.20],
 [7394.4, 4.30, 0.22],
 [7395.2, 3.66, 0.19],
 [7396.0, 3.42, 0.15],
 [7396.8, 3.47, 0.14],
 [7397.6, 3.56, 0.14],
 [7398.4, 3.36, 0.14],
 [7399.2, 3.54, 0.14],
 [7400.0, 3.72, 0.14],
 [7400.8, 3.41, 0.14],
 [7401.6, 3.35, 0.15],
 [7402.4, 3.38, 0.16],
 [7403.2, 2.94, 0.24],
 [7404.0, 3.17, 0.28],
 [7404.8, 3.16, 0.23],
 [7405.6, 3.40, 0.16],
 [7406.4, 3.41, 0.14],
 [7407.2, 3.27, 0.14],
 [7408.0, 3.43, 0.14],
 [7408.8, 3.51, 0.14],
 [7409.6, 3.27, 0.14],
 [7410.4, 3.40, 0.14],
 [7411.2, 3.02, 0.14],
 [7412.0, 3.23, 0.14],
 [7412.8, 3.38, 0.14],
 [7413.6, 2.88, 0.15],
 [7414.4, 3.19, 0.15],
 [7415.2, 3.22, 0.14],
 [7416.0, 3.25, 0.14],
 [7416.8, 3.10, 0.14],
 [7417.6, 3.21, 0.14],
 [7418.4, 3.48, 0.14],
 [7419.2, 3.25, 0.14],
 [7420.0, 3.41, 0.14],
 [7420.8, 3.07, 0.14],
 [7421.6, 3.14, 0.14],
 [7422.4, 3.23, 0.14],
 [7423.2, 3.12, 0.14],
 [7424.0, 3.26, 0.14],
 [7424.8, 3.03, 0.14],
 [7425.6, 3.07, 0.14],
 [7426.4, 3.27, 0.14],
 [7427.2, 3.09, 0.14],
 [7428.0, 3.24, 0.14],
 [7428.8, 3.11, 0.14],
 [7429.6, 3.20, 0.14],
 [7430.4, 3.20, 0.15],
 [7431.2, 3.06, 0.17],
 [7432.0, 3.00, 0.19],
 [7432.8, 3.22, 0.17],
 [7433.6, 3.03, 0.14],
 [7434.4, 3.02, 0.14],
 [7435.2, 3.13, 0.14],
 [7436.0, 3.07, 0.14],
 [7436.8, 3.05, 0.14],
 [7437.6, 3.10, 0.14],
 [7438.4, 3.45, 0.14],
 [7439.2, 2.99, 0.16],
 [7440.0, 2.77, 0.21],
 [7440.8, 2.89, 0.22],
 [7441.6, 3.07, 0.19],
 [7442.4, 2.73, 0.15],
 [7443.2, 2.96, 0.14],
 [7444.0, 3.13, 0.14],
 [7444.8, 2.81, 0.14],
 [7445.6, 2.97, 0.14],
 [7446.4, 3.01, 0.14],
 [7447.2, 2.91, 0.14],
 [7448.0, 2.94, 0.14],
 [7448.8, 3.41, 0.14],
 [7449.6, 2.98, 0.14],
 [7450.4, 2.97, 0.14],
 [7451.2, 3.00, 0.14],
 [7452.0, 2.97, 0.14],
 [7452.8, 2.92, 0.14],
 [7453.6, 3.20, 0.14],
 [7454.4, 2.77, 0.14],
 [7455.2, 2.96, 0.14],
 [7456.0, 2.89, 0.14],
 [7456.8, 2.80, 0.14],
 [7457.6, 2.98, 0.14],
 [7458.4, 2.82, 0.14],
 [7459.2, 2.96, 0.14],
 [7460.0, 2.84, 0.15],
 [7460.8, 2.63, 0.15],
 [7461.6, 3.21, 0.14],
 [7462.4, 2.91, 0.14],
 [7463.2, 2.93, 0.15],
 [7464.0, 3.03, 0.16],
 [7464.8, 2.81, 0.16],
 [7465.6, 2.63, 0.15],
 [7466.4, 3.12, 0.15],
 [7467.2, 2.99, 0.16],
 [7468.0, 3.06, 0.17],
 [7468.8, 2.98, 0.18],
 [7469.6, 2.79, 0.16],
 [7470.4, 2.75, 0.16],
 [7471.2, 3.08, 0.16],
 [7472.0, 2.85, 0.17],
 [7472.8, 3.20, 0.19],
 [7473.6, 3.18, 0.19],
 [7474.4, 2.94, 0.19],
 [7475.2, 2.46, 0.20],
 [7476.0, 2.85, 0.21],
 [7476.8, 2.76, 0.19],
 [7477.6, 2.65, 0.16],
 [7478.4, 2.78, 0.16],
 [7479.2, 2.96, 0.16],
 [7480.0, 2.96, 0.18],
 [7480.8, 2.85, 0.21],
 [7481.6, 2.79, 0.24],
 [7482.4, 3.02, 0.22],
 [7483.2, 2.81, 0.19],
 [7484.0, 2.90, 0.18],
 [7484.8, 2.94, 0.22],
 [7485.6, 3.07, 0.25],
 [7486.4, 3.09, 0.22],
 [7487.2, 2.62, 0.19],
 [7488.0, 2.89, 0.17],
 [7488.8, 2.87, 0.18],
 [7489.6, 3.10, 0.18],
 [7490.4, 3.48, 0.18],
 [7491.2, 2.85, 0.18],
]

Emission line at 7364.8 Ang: Mg II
